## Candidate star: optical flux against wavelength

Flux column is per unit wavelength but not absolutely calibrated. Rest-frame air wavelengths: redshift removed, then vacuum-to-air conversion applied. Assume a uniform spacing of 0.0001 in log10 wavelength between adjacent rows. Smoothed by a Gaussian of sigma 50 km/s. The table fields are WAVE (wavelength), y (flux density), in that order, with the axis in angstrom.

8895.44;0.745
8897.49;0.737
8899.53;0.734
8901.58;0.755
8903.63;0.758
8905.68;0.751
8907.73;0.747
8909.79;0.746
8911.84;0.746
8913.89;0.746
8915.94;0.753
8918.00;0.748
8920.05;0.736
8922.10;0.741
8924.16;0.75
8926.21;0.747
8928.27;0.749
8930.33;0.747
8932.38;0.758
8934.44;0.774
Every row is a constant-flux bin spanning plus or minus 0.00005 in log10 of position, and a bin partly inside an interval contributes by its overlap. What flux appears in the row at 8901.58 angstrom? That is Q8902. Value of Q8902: 0.755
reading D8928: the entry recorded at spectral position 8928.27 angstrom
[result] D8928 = 0.749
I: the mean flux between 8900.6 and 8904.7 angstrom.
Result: 0.757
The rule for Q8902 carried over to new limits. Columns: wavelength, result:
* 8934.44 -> 0.774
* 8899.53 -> 0.734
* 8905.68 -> 0.751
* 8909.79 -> 0.746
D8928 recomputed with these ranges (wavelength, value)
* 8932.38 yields 0.758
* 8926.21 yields 0.747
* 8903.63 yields 0.758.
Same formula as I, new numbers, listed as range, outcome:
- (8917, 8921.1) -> 0.743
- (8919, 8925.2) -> 0.743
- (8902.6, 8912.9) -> 0.749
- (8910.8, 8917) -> 0.748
